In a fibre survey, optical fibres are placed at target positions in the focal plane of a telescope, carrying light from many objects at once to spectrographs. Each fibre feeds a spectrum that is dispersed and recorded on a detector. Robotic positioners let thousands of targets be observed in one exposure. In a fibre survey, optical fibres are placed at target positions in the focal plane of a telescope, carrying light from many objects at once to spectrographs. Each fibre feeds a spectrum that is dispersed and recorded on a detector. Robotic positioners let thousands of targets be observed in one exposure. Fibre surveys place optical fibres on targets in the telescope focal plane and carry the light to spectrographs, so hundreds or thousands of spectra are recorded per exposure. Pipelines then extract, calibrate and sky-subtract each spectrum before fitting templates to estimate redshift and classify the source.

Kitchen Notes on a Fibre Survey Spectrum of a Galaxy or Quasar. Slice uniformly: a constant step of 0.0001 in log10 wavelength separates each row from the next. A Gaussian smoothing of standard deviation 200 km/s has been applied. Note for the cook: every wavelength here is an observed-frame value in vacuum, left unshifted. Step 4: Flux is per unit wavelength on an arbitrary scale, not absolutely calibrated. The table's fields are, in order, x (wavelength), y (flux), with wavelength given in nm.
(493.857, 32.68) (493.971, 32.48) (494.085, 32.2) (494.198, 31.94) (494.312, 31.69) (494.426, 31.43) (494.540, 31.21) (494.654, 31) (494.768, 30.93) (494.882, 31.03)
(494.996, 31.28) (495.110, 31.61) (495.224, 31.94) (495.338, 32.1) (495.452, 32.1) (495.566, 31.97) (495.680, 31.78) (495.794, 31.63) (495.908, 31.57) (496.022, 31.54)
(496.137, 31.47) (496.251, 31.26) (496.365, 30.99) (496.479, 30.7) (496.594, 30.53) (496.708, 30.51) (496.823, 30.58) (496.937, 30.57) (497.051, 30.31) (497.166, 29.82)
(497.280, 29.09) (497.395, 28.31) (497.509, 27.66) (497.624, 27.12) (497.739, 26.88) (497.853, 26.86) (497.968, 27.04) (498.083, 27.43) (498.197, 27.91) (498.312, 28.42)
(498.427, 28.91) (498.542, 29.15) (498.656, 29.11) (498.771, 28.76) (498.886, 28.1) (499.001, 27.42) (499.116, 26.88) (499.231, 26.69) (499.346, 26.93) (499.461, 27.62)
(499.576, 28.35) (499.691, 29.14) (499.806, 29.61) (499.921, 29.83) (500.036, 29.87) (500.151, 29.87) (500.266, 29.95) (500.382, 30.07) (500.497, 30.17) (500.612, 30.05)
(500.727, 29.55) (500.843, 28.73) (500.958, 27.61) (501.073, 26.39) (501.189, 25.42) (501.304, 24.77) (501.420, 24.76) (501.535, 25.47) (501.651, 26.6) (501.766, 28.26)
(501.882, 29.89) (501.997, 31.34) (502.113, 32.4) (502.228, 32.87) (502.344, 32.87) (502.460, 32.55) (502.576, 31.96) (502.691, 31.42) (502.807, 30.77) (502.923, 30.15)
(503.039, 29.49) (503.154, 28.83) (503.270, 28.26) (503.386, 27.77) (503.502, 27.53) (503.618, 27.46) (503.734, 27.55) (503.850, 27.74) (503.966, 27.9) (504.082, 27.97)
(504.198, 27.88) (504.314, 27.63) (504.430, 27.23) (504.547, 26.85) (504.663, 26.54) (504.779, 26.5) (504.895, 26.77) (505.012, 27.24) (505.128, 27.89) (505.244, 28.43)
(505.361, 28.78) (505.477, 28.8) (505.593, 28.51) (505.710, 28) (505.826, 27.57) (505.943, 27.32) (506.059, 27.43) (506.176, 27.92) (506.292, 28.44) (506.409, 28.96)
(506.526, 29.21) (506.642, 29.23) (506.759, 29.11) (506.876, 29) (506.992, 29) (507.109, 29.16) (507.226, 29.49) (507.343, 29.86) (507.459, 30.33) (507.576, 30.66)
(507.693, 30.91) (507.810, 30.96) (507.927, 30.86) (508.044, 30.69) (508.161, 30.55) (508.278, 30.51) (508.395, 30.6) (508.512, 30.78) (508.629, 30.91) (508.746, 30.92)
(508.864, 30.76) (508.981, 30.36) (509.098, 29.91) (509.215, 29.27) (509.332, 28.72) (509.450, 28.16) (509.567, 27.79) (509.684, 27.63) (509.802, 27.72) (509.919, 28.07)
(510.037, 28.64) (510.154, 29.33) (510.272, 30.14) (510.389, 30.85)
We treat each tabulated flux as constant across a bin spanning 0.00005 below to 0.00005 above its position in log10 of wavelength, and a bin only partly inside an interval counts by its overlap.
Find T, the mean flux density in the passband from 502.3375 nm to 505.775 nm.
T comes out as 28.5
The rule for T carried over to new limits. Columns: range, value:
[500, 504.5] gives 28.9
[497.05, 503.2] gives 28.8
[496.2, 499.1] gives 28.9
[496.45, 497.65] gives 29.6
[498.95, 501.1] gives 28.7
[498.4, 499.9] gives 28.2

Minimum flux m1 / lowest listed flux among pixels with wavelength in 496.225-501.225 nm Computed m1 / 25.42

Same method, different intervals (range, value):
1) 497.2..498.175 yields 26.86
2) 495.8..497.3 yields 29.09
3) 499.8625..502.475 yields 24.76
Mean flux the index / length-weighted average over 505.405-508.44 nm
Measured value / 29.3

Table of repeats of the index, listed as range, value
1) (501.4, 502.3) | 29.2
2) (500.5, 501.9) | 27.3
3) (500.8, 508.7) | 28.9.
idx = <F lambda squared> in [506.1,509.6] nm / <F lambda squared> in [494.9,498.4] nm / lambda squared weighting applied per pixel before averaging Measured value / 1.04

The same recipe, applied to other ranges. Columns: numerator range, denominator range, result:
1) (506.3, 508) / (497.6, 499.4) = 1.11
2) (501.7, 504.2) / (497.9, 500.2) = 1.06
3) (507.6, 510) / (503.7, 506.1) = 1.09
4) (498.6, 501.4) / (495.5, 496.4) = 0.91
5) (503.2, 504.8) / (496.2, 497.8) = 0.96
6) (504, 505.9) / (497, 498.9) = 1.01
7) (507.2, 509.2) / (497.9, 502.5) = 1.10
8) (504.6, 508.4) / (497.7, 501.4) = 1.05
